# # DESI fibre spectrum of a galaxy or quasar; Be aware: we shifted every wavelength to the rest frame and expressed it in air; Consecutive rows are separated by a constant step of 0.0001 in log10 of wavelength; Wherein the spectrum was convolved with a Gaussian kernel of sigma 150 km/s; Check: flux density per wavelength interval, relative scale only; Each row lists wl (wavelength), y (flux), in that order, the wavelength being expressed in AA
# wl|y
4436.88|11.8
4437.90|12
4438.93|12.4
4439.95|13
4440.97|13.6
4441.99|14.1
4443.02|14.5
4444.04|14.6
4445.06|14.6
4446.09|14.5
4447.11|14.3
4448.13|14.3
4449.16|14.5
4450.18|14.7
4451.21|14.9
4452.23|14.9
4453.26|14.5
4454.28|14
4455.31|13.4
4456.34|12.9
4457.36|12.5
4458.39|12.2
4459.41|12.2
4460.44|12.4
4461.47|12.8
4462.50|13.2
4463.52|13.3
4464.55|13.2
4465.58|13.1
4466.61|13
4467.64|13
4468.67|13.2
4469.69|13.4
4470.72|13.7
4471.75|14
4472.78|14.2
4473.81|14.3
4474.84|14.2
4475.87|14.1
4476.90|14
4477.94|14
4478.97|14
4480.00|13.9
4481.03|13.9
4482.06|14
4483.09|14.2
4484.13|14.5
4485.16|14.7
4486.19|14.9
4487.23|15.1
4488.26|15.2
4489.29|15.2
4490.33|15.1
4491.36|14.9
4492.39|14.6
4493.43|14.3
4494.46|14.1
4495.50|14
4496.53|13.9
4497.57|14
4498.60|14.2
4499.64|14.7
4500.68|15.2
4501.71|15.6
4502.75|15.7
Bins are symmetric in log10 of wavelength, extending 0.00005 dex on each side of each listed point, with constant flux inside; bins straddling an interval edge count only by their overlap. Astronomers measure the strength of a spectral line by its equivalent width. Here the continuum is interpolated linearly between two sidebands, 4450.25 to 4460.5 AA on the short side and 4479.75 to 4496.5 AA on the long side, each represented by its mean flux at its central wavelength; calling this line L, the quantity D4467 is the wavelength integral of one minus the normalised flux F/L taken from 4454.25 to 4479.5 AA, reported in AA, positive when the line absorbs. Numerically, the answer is 0.9 AA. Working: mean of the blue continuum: 13.5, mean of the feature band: 13.4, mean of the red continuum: 14.5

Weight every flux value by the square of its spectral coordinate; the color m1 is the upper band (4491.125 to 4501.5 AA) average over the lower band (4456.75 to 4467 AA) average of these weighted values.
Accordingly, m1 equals 1.1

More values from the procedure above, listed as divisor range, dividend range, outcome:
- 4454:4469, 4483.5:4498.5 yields 1.14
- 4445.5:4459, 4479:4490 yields 1.06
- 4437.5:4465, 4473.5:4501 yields 1.08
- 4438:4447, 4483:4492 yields 1.10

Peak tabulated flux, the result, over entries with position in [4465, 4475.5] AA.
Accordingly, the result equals 14.3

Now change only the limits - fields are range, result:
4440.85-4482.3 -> 14.9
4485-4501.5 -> 15.2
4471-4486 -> 14.7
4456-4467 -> 13.3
